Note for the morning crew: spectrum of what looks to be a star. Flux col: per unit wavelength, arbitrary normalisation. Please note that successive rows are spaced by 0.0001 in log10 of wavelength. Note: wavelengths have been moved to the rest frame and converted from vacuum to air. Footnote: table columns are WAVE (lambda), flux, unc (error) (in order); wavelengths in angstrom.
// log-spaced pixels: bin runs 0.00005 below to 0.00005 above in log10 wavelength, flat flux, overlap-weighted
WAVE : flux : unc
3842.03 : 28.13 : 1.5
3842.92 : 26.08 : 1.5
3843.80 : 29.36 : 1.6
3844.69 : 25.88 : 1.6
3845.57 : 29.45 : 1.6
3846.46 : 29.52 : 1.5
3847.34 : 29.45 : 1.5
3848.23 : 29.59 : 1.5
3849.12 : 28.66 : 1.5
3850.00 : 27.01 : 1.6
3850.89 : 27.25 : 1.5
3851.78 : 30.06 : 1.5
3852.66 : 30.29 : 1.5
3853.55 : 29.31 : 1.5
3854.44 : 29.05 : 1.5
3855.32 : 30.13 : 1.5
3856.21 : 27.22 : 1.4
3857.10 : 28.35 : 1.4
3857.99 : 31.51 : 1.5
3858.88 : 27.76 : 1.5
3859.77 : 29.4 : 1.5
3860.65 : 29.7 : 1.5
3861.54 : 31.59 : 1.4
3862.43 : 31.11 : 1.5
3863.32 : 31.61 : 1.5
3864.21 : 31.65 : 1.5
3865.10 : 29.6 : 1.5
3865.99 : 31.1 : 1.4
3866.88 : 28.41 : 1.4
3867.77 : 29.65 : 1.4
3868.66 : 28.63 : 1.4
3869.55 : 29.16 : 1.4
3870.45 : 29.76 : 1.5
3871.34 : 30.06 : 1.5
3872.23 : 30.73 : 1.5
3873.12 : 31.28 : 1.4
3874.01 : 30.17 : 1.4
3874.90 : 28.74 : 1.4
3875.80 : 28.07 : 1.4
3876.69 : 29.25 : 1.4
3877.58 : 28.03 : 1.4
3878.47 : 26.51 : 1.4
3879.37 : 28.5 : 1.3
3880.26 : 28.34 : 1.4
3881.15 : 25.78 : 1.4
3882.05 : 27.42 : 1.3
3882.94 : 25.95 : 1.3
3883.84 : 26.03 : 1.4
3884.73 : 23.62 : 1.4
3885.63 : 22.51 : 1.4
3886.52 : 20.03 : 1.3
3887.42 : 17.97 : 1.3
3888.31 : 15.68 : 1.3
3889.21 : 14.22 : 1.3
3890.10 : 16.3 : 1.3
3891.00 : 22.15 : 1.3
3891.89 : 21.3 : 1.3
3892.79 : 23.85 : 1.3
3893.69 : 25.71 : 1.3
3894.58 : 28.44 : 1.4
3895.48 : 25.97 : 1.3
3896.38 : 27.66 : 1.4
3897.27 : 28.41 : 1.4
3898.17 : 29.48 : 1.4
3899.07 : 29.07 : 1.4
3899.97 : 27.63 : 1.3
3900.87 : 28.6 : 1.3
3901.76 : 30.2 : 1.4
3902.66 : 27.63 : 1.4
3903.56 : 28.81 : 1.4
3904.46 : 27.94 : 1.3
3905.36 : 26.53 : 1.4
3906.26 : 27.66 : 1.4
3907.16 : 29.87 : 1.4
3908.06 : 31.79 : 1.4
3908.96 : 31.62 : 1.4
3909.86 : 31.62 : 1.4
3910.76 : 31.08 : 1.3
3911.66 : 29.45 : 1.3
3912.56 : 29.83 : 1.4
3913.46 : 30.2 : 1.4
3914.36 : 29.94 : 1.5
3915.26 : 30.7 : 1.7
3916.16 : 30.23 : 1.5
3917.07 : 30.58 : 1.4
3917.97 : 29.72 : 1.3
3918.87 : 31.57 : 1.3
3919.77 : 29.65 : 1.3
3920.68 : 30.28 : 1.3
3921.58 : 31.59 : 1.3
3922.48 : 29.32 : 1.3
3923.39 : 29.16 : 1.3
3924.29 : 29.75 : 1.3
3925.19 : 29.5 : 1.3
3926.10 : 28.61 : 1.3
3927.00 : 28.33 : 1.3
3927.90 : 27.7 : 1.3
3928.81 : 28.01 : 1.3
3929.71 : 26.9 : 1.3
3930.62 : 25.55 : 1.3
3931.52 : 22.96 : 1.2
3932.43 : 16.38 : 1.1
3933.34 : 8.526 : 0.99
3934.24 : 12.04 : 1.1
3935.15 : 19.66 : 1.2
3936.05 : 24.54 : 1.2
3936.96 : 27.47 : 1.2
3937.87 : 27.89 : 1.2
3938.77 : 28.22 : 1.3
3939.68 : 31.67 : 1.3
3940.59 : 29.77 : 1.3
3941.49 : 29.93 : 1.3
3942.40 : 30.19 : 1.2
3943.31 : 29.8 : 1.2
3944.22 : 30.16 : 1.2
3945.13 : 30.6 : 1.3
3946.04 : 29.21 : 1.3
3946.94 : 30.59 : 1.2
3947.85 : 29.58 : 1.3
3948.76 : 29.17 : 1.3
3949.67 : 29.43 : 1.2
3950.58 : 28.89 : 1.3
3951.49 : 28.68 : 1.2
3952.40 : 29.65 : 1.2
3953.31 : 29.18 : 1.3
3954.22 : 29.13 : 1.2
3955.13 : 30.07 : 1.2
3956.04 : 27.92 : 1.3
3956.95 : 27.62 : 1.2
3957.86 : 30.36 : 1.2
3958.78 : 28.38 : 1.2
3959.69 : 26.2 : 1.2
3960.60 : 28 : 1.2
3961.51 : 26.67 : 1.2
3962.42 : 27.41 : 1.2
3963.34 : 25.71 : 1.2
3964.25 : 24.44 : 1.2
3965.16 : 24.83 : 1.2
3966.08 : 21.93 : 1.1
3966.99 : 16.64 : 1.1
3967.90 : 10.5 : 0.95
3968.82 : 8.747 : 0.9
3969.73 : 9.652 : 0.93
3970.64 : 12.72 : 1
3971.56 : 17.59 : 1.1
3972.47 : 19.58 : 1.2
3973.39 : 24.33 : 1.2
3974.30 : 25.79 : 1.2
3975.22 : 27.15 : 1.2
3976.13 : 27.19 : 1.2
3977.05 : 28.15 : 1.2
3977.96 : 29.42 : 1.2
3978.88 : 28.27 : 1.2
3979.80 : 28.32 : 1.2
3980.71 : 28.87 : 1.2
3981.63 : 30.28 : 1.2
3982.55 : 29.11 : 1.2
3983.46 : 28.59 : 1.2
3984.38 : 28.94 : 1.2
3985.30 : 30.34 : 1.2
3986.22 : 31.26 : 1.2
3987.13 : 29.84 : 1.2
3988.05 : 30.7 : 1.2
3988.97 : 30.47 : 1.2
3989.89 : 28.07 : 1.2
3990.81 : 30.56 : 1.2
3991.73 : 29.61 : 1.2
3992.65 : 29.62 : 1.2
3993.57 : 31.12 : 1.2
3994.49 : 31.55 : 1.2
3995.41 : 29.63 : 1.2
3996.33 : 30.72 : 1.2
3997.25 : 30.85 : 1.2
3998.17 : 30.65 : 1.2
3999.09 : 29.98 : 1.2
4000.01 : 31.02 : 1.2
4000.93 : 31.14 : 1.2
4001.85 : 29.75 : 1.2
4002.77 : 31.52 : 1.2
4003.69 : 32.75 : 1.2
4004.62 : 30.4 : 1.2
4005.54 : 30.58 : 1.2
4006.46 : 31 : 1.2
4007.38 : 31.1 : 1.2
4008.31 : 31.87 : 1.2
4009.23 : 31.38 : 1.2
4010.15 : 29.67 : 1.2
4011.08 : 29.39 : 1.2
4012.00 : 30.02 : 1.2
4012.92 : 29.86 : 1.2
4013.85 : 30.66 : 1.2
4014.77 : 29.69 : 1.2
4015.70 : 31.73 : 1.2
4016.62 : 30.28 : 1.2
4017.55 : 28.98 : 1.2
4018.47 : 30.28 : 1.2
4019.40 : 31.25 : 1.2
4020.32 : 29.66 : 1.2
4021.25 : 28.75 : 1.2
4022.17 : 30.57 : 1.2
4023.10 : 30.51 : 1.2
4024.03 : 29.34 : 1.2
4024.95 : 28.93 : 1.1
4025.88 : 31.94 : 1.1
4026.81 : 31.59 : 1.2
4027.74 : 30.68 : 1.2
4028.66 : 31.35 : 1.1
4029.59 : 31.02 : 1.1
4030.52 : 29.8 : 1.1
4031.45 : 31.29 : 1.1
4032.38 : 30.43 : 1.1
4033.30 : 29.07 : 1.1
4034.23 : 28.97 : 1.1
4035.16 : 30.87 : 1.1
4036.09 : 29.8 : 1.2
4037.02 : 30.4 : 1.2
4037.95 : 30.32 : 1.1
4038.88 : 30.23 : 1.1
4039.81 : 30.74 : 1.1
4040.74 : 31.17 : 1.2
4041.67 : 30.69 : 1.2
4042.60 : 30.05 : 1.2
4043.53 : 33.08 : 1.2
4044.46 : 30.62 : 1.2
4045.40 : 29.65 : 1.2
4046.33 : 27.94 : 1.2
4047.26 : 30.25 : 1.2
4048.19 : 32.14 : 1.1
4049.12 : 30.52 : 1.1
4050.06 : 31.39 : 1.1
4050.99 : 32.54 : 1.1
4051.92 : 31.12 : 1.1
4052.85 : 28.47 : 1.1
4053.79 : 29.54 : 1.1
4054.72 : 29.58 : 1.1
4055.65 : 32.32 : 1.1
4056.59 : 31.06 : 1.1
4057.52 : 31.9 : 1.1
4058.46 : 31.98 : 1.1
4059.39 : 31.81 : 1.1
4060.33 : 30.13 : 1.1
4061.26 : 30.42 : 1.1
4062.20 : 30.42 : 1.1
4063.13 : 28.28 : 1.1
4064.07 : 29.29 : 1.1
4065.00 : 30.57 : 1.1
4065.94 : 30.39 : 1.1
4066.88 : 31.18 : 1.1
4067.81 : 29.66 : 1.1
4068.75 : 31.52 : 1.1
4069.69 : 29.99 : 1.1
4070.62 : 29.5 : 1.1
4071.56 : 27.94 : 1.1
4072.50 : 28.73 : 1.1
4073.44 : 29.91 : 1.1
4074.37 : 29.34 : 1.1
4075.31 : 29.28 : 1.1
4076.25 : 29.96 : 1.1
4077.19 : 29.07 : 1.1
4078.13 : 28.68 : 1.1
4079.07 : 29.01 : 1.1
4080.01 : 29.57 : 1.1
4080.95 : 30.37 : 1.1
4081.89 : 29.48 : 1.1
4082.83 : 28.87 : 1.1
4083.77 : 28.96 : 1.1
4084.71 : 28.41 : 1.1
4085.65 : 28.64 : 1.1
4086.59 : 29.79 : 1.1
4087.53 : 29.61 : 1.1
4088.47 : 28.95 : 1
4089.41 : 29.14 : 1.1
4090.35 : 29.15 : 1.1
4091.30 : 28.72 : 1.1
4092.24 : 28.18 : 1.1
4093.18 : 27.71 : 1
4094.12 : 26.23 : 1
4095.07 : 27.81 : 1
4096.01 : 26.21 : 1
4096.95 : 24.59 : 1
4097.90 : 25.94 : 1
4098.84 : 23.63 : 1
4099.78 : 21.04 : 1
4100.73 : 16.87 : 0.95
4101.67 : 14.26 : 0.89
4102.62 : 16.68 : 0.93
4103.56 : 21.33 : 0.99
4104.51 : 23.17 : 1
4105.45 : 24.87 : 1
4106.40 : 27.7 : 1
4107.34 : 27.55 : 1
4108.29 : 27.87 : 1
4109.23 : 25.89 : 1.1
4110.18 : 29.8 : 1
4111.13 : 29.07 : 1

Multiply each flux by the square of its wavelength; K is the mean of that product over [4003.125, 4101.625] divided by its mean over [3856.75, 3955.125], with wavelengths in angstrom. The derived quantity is 1.2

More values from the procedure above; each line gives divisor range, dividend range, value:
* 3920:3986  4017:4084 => 1.22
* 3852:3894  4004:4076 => 1.22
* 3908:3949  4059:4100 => 1.11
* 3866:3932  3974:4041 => 1.15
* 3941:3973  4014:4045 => 1.24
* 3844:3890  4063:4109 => 1.10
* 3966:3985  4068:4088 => 1.34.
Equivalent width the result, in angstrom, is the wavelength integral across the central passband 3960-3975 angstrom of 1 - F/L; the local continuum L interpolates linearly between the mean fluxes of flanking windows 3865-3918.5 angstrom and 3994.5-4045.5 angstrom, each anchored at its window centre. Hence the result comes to 4.5 angstrom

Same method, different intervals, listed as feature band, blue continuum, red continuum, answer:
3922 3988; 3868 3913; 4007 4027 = 5.8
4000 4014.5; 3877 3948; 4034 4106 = -1.4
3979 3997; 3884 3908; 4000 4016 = -0.1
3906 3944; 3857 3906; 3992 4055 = 0.4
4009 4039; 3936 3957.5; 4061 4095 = -1.0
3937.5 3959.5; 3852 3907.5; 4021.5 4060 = -0.5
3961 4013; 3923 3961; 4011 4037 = 3.0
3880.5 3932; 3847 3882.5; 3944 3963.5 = 3.3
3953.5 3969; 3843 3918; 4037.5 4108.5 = 1.9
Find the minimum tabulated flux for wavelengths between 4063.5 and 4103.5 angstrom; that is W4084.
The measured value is 14.26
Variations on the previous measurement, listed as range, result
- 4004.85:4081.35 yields 27.94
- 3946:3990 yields 8.747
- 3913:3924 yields 29.16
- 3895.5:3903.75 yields 27.63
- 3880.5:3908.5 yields 14.22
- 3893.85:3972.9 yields 8.526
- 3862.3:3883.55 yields 25.78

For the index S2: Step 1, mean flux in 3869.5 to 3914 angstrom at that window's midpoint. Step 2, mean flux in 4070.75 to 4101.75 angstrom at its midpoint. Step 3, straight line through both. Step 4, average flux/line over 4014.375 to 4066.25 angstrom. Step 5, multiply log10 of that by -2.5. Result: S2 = -0.11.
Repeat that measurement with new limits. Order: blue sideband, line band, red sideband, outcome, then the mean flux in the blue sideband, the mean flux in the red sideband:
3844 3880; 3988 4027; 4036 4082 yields -0.02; 29.3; 30.2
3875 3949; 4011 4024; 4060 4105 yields -0.10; 27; 27.6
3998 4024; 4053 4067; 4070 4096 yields -0.04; 30.5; 28.9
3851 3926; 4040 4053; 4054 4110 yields -0.10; 28.1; 28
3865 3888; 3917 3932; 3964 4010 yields -0.05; 27.4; 27.2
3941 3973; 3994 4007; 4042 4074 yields -0.12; 25.4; 30.4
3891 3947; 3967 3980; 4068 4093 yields 0.33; 27.8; 29.2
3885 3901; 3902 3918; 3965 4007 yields -0.23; 23.5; 27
